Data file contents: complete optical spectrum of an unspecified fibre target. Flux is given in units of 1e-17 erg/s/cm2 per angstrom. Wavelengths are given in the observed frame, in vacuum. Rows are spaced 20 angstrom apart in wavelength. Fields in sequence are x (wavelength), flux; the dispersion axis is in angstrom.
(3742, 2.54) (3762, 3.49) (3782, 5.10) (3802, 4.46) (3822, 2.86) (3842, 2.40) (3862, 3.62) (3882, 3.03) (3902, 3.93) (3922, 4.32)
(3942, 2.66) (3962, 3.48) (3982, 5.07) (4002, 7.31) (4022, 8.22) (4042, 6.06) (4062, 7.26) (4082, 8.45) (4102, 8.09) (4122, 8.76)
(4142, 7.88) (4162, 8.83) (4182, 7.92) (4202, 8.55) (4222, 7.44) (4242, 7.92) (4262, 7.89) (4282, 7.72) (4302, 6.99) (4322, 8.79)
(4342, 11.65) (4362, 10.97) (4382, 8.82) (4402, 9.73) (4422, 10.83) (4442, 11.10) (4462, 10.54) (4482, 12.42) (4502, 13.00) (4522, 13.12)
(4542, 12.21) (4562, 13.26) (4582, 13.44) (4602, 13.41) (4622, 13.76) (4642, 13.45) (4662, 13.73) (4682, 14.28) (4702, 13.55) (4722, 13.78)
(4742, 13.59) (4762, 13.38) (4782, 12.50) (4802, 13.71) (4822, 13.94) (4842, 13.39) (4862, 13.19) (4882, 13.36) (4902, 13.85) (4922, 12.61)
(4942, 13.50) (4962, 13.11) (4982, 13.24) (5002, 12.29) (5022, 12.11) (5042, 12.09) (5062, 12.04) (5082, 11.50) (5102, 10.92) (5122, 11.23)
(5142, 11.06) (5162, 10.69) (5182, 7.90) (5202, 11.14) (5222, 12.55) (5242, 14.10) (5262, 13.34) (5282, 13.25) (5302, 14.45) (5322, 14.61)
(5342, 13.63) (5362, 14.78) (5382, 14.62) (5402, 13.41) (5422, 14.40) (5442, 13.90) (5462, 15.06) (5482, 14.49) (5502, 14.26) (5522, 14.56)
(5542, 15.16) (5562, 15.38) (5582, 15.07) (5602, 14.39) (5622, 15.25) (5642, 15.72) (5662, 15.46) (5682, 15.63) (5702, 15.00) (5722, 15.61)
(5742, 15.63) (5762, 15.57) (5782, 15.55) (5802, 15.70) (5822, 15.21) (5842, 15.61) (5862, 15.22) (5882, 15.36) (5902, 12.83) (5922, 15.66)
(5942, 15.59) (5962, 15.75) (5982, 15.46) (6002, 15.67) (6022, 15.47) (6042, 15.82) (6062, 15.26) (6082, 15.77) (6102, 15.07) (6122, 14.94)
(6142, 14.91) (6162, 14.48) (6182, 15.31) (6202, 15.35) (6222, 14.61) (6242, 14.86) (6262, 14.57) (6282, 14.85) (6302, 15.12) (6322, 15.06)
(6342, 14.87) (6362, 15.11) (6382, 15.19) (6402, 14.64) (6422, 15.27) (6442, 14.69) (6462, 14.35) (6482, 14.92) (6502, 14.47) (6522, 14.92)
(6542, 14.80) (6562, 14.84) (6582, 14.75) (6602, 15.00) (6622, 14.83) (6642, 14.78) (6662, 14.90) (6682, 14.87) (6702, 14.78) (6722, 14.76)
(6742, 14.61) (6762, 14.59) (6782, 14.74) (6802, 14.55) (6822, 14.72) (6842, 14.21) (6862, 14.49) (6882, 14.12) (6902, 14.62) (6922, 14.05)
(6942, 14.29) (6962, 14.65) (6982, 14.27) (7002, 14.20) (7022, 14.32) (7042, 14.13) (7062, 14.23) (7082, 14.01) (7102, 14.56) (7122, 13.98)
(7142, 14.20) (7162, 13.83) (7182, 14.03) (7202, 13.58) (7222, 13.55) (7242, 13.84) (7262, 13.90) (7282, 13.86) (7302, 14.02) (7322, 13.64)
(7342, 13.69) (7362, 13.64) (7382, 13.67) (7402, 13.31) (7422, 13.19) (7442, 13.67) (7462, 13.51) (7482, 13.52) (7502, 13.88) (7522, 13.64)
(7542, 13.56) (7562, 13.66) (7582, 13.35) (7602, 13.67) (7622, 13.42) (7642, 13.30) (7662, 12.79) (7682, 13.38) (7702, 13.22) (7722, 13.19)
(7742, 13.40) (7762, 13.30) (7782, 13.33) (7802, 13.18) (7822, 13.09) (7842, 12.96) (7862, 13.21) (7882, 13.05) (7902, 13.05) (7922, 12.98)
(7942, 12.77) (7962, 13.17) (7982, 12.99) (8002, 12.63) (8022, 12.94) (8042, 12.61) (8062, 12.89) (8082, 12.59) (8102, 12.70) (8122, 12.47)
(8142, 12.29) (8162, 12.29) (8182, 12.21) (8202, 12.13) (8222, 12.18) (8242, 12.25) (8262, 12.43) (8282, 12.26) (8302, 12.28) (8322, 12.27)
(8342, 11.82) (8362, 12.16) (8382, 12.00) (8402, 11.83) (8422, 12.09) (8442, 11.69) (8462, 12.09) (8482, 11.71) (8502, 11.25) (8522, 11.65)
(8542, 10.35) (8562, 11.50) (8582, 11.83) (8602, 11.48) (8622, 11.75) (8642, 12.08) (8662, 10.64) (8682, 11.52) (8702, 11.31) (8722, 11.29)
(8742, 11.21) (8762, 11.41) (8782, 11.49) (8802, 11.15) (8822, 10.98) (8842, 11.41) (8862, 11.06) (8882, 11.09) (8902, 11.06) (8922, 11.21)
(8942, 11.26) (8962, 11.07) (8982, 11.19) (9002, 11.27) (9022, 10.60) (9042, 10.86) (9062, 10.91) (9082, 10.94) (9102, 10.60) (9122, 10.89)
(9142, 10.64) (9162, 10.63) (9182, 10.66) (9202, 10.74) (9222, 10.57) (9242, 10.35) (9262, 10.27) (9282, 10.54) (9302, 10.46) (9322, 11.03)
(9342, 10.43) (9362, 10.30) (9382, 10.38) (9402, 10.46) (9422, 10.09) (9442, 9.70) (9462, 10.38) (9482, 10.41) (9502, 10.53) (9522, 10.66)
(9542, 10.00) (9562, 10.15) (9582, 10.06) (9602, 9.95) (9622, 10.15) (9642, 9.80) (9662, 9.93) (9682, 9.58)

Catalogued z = 0.00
